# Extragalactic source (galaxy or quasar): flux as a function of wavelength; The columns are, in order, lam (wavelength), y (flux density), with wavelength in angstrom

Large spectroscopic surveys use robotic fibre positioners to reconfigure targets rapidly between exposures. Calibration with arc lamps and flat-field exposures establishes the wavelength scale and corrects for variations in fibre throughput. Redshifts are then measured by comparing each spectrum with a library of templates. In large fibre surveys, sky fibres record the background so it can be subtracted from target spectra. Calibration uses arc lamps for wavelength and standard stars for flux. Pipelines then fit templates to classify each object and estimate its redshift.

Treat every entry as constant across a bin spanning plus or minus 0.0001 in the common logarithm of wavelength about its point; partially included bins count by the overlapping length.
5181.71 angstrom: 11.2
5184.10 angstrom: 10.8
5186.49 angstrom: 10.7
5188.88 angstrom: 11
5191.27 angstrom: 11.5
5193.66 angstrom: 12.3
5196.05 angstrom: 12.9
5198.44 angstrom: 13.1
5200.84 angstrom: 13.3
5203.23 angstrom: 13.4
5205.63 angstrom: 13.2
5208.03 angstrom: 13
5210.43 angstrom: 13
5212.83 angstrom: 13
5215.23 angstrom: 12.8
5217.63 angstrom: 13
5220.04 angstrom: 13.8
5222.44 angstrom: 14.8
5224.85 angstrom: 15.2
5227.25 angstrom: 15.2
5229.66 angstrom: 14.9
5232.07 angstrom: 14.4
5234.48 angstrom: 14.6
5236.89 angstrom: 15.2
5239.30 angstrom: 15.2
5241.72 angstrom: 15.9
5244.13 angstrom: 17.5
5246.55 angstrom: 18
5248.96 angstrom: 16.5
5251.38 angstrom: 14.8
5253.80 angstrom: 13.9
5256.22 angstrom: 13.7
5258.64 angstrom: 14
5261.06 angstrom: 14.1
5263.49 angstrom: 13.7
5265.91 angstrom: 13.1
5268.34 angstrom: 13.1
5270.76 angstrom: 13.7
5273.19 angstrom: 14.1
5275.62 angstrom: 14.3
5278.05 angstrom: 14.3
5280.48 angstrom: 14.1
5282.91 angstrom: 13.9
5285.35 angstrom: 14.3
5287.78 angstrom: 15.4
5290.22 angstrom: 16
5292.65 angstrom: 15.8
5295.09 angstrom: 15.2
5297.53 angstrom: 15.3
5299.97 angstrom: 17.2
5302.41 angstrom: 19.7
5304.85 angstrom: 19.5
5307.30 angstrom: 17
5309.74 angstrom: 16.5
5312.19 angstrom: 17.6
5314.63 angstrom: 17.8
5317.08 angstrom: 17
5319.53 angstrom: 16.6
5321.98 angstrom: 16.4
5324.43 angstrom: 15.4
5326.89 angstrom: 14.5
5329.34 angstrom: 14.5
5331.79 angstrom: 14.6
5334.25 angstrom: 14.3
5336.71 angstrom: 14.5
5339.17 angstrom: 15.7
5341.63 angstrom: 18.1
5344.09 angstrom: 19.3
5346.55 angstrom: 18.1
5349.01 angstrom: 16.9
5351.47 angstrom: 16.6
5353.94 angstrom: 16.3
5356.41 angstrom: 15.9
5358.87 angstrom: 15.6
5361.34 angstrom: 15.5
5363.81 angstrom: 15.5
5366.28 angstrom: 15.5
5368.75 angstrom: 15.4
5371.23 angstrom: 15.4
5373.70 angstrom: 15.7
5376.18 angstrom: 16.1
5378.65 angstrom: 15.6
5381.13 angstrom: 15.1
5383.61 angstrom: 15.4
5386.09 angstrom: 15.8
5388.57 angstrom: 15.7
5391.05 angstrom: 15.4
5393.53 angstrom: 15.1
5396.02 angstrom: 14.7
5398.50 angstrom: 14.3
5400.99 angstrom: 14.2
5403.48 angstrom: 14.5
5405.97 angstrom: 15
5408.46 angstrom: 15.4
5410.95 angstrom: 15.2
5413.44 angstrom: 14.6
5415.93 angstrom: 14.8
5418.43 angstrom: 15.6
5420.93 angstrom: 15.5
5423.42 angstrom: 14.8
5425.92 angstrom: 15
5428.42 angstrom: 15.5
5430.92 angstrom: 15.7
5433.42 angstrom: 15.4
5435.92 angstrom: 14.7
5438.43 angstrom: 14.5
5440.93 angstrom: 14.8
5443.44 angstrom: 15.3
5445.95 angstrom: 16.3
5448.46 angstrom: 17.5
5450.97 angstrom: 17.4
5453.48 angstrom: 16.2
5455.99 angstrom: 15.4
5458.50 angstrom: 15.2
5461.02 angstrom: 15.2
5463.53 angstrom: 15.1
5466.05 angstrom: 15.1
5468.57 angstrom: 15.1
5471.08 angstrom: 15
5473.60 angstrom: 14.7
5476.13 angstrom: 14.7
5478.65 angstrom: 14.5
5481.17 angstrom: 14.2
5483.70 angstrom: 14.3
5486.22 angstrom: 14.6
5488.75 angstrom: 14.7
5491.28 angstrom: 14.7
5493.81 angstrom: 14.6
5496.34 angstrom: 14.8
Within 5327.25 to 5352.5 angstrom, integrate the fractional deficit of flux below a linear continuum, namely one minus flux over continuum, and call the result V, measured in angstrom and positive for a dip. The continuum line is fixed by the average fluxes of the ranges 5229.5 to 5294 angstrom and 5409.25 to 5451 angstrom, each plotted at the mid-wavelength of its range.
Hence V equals -1.92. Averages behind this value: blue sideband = 14.8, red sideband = 15.4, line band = 16.2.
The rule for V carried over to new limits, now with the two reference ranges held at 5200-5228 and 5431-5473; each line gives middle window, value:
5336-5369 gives -3.79 angstrom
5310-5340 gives -2.62 angstrom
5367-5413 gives -0.61 angstrom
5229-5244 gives -1.54 angstrom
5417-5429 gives 0.01 angstrom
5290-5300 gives -1.03 angstrom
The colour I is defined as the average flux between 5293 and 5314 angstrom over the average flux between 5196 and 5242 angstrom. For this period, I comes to 1.2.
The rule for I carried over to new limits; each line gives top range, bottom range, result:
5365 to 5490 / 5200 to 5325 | 1.01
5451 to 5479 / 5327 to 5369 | 0.95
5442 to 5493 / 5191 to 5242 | 1.10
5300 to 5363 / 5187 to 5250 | 1.18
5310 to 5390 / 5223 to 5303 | 1.07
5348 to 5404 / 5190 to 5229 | 1.16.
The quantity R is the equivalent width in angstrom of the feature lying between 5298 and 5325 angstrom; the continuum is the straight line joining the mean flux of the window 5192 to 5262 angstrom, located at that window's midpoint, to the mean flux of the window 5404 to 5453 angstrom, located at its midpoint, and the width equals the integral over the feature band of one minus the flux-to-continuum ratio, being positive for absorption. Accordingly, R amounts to -4.7 angstrom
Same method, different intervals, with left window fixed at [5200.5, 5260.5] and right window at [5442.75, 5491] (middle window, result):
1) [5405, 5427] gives 0.0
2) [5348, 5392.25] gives -2.3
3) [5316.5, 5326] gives -0.9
